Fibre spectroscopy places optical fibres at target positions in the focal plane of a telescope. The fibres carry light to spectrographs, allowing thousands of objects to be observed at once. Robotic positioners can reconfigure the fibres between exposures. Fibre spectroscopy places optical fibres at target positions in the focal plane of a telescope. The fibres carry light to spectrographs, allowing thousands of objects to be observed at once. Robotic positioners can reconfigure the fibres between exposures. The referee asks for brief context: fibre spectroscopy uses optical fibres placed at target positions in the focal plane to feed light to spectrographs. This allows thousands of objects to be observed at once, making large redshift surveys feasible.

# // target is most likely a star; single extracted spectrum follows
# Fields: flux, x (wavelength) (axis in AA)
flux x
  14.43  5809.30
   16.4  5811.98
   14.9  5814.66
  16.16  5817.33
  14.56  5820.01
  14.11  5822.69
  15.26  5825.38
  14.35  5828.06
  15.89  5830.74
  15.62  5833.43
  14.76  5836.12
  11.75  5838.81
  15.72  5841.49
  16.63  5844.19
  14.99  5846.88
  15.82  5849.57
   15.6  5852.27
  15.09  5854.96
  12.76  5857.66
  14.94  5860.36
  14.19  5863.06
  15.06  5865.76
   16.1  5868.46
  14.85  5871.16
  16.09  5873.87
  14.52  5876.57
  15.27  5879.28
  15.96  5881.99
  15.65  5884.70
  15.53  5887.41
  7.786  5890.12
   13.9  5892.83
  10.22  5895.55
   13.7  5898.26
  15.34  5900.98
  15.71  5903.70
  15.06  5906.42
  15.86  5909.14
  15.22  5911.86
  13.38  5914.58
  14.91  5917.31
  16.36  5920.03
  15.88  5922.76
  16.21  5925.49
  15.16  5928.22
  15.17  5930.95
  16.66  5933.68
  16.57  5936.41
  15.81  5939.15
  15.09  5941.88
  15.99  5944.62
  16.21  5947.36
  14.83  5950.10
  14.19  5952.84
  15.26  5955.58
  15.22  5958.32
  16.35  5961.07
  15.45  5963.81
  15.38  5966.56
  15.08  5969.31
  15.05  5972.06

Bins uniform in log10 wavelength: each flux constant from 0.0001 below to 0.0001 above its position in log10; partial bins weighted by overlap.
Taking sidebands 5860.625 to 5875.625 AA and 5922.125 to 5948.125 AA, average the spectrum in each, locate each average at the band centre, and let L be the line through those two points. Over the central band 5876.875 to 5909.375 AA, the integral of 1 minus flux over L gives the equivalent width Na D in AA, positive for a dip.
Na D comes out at 2.8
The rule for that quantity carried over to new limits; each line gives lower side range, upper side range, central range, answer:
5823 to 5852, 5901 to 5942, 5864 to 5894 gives 1.4 AA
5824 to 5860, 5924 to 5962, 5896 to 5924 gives 0.8 AA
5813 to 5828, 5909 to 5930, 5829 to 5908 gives 2.7 AA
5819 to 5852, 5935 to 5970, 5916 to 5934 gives -0.4 AA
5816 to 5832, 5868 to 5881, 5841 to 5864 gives 0.2 AA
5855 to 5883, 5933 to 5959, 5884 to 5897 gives 2.3 AA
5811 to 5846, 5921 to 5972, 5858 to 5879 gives 0.3 AA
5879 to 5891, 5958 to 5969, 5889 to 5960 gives 0.1 AA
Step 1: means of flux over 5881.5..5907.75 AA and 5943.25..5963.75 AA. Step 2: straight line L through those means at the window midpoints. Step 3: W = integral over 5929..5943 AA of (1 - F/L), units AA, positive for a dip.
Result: -0.8 AA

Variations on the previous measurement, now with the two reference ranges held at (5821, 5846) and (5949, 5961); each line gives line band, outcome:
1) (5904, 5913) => -0.3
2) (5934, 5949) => -0.9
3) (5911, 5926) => -0.3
